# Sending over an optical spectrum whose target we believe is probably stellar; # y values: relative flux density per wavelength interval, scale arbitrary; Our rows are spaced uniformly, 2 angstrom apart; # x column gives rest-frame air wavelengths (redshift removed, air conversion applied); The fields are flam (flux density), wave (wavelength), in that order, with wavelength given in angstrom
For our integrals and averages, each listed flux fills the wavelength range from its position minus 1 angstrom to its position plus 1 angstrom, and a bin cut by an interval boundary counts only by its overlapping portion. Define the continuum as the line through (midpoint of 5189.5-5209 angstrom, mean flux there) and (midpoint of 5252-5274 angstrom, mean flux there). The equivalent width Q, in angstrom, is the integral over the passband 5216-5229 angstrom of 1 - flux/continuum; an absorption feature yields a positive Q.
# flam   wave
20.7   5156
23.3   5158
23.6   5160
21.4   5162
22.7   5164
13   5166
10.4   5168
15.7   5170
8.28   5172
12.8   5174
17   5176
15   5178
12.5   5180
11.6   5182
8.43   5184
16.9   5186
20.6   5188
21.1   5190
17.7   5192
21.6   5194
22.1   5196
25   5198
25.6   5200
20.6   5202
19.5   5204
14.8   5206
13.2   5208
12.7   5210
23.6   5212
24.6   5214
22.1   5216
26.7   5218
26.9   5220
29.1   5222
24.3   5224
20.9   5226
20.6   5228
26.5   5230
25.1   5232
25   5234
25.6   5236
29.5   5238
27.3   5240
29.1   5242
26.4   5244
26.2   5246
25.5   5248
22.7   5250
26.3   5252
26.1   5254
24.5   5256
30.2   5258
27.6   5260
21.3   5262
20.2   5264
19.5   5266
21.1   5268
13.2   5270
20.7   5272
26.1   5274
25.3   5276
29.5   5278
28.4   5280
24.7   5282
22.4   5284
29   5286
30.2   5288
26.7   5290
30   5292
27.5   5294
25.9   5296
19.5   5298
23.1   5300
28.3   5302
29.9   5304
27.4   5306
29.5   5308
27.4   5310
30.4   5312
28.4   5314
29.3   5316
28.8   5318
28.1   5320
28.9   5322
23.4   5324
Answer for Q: -2.15 angstrom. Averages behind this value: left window 20.1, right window 22.8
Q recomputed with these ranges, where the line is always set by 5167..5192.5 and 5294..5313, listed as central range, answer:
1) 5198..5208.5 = -1.8 angstrom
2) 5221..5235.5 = -4.0 angstrom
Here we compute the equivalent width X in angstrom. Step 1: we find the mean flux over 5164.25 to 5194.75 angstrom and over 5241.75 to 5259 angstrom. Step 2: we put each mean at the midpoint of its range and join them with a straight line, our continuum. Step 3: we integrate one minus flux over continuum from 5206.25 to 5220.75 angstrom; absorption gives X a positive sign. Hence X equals -0.33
